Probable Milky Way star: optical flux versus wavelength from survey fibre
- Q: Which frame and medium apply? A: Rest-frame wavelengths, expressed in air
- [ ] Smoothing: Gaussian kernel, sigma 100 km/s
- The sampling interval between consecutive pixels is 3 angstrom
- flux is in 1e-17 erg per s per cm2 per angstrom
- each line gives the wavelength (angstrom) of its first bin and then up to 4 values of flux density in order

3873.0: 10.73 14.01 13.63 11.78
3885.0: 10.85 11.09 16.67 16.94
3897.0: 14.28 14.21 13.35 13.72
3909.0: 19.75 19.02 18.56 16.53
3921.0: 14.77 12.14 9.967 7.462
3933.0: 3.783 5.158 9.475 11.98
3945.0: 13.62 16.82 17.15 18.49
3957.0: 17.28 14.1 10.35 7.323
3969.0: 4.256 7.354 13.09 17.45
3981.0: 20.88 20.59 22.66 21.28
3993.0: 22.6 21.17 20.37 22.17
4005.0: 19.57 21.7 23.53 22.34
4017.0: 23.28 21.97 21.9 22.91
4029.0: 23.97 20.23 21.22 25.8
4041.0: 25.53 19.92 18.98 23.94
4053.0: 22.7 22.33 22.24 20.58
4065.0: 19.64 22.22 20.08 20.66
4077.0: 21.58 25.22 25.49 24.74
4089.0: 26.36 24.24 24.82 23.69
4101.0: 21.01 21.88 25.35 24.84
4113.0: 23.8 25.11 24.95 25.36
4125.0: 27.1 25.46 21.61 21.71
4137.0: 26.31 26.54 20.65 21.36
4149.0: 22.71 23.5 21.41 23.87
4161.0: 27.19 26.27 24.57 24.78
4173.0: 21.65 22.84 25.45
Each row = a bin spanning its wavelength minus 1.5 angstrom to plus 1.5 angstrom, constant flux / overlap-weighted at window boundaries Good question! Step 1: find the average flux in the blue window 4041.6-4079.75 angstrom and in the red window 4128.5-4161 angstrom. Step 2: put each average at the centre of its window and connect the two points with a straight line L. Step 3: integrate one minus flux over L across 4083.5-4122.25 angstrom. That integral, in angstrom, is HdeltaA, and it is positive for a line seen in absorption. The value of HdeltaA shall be -3.4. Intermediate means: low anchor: 21.5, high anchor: 23.2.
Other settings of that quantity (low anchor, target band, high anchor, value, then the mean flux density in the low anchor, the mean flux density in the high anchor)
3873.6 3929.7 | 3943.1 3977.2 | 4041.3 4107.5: 8.4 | 14.3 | 22.6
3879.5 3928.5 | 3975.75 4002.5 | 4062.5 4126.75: -3.0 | 14.6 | 23.7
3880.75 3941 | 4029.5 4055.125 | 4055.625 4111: -2.2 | 13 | 23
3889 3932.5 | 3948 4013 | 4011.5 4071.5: 4.8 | 14.5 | 22.1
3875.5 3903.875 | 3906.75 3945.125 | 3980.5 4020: 8.6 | 13.7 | 21.7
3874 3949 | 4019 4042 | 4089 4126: -3.4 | 13.1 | 24.4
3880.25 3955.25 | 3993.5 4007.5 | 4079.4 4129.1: -2.0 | 13.5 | 24.7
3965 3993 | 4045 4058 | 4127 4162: -2.0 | 15.5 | 23.4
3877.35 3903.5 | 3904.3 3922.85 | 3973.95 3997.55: -2.1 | 13.7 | 20.1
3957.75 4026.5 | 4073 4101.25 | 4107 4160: -2.4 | 18.3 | 24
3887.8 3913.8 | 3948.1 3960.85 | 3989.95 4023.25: 1.3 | 15.7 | 21.8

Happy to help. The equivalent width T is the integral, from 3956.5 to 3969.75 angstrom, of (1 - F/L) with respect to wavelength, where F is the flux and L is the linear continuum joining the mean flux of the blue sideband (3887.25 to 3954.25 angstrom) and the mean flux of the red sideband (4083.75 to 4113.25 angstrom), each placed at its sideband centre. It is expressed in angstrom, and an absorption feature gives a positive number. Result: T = 4.6 angstrom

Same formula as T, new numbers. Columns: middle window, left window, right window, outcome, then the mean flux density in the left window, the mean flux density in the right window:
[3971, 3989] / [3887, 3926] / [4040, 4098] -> 1.3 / 15.4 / 22.7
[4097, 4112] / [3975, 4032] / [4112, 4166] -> 0.1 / 21.4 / 24.2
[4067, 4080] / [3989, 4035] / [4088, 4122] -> 1.0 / 21.9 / 24.2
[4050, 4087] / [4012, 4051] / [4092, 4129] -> 1.7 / 22.5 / 24.4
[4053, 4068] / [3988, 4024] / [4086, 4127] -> 1.2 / 21.8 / 24.5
